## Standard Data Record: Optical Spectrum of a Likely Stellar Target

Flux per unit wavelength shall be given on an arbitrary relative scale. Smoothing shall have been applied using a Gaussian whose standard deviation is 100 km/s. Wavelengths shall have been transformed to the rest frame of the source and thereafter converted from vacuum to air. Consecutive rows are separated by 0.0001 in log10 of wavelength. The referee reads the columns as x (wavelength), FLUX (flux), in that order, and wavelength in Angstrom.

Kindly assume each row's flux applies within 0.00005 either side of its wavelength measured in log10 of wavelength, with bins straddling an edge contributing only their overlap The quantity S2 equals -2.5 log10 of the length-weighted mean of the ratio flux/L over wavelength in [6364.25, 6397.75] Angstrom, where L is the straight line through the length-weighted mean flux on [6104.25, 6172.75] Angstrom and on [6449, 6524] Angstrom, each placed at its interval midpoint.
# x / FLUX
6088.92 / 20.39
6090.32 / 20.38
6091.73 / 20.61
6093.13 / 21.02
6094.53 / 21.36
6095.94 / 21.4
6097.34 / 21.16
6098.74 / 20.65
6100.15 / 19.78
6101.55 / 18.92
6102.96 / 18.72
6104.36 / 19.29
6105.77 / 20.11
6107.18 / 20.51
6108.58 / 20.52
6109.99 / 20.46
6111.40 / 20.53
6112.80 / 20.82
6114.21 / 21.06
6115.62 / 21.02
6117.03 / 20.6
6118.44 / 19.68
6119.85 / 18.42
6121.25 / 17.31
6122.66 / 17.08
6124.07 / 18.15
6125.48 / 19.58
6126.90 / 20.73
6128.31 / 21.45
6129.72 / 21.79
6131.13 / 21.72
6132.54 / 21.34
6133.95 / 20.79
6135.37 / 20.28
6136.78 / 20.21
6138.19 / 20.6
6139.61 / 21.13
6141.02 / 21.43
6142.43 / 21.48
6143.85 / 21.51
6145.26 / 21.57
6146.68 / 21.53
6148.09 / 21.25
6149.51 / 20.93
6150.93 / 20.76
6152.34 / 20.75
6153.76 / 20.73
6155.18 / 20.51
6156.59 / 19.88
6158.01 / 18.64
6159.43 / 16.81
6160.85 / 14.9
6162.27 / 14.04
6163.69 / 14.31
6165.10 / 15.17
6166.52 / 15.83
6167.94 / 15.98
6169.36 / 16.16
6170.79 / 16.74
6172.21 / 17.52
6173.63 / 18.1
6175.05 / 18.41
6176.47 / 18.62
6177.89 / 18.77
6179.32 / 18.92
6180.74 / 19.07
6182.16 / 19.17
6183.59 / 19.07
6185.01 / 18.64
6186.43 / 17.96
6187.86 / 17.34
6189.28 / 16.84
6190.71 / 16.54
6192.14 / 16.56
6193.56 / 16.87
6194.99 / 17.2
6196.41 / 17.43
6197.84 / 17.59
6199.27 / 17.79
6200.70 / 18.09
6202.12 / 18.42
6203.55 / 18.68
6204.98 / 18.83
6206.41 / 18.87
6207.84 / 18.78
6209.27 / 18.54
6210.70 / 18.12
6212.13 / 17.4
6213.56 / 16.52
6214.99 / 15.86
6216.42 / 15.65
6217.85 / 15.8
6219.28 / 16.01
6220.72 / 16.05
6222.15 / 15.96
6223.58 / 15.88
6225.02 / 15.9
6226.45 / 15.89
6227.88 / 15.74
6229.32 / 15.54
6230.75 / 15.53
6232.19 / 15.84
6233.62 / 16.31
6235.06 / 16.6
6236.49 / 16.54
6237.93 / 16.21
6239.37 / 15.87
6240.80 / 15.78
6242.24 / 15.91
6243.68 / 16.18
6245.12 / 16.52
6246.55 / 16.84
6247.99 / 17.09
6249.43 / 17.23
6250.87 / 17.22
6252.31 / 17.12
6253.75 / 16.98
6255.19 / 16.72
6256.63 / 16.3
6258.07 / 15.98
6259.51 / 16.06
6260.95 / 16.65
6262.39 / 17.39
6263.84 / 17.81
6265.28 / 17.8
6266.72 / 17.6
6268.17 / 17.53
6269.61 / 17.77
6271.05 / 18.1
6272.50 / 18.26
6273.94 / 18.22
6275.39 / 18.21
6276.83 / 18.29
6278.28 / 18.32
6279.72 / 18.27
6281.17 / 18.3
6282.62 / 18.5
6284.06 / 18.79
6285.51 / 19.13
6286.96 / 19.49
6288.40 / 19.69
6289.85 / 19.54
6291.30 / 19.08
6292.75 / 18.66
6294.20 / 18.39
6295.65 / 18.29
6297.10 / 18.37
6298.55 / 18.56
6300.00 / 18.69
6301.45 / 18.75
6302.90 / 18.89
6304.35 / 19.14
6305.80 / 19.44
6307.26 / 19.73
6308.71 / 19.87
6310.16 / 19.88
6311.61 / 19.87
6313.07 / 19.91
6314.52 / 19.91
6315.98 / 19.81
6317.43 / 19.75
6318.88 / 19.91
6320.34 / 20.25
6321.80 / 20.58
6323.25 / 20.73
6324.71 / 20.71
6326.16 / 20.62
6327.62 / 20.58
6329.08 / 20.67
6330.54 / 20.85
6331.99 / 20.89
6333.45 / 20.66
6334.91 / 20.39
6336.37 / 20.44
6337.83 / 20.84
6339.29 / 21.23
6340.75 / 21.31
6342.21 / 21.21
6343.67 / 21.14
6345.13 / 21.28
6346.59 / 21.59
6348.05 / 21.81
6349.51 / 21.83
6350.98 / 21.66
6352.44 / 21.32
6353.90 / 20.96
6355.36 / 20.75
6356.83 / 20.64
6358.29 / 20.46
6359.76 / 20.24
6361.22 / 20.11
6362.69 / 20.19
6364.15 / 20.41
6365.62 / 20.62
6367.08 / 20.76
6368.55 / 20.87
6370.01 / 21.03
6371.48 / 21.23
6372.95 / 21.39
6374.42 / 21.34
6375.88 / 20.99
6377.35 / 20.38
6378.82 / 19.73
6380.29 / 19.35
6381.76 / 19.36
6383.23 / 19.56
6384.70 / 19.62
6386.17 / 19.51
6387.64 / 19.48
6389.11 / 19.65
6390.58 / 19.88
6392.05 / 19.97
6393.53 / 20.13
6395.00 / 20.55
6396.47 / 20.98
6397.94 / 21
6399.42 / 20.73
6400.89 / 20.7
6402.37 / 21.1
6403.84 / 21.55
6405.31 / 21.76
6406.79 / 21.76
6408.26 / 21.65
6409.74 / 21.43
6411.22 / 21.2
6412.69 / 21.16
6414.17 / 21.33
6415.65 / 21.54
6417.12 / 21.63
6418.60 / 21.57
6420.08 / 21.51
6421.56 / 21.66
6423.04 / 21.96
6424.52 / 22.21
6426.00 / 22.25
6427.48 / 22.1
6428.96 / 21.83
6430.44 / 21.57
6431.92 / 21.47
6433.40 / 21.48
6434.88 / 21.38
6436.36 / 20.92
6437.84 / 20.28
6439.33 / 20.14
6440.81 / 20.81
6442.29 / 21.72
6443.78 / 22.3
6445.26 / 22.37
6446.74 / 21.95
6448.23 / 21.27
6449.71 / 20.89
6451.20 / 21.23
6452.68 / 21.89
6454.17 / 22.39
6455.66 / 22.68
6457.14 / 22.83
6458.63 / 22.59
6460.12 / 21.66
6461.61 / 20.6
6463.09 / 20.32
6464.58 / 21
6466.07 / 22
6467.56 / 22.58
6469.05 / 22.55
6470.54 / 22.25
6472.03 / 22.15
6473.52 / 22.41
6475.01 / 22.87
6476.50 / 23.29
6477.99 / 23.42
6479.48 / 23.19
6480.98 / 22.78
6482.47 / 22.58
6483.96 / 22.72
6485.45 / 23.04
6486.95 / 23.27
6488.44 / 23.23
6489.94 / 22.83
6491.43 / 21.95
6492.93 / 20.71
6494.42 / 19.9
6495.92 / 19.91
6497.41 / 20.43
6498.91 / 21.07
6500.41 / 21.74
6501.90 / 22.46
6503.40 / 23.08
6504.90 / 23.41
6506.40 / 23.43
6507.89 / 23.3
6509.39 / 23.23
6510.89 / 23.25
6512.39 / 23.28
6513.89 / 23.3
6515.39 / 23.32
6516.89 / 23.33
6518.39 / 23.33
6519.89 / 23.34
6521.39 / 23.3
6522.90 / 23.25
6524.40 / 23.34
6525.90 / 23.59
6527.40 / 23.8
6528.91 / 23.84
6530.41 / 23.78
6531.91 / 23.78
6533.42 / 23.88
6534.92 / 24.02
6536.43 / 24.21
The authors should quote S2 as 0.06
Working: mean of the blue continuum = 19.5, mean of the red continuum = 22.4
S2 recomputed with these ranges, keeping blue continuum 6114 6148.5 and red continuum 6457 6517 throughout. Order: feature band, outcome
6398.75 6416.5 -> 0.03 mag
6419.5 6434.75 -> 0.01 mag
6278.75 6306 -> 0.13 mag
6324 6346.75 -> 0.03 mag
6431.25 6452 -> 0.04 mag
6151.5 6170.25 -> 0.19 mag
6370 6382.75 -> 0.07 mag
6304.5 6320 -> 0.09 mag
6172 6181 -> 0.12 mag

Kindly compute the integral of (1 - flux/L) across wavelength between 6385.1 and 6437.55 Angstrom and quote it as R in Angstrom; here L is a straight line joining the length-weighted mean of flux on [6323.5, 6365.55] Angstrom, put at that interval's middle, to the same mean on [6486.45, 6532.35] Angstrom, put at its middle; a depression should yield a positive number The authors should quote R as 1.2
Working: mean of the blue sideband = 20.9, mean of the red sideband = 22.8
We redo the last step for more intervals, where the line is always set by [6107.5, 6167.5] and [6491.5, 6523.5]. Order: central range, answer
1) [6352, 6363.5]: 0.4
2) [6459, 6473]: 0.3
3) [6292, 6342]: 2.7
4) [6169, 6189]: 1.8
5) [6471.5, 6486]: -0.4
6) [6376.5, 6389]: 1.1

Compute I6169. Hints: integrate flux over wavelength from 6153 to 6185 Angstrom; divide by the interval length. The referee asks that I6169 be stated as 17.6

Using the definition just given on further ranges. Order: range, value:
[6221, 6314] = 17.6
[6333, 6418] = 20.8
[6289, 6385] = 20.3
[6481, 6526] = 22.6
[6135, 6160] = 20.6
